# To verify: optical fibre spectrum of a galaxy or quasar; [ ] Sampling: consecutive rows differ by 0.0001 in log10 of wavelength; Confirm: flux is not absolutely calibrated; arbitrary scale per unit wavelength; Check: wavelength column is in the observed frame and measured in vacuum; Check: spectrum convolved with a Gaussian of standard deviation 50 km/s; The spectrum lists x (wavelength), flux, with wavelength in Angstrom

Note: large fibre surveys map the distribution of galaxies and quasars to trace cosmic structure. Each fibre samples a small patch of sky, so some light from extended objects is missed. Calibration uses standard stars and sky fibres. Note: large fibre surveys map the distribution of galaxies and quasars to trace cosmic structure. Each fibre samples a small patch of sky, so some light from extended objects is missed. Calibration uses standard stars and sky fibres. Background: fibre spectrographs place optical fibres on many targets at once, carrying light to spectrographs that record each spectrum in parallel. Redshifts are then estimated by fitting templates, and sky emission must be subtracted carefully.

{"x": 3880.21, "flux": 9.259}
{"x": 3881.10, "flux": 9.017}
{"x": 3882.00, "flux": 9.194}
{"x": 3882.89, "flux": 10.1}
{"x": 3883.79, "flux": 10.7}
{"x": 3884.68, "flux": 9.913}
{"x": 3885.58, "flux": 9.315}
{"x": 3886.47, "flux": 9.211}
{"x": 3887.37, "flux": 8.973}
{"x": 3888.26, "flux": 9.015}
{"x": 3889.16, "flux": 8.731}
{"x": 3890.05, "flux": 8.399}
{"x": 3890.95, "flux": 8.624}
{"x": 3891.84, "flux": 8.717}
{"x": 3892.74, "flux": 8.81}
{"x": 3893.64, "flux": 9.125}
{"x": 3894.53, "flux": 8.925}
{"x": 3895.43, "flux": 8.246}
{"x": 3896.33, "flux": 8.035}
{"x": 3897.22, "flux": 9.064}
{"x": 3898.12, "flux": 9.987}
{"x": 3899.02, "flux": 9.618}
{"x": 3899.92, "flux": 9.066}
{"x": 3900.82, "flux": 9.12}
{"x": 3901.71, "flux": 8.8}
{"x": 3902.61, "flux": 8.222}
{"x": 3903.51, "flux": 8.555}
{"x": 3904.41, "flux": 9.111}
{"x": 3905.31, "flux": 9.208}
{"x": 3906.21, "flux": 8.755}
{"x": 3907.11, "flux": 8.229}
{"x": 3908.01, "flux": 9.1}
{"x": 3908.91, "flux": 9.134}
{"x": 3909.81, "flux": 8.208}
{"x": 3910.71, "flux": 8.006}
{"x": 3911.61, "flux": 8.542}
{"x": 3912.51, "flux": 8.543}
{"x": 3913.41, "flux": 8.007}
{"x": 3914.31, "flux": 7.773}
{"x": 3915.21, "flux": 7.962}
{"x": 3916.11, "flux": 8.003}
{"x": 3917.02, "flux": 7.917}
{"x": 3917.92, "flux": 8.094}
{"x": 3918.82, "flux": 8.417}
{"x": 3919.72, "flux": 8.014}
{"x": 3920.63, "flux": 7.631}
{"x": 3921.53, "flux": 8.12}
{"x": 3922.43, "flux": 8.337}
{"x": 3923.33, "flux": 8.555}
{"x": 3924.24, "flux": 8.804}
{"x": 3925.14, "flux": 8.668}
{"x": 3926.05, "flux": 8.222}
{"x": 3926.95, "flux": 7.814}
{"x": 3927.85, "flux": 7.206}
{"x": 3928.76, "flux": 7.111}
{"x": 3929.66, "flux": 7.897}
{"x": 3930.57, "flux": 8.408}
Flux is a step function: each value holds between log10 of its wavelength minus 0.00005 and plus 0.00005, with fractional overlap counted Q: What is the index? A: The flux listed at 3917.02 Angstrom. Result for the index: 7.917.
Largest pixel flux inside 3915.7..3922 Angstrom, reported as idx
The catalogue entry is 8.417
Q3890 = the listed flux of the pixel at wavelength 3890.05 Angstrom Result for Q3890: 8.399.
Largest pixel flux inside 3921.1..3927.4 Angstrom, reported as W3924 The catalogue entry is 8.804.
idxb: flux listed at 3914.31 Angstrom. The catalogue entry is 7.773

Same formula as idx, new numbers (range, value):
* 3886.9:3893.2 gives 9.015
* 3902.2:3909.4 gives 9.208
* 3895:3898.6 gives 9.987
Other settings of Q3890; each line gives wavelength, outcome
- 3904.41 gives 9.111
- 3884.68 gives 9.913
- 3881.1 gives 9.017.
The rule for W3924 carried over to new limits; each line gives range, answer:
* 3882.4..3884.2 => 10.7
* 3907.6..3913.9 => 9.134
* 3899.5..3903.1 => 9.12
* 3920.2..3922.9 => 8.337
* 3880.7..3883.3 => 10.1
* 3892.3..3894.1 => 9.125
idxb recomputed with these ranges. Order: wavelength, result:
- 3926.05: 8.222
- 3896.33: 8.035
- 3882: 9.194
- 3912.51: 8.543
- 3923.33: 8.555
